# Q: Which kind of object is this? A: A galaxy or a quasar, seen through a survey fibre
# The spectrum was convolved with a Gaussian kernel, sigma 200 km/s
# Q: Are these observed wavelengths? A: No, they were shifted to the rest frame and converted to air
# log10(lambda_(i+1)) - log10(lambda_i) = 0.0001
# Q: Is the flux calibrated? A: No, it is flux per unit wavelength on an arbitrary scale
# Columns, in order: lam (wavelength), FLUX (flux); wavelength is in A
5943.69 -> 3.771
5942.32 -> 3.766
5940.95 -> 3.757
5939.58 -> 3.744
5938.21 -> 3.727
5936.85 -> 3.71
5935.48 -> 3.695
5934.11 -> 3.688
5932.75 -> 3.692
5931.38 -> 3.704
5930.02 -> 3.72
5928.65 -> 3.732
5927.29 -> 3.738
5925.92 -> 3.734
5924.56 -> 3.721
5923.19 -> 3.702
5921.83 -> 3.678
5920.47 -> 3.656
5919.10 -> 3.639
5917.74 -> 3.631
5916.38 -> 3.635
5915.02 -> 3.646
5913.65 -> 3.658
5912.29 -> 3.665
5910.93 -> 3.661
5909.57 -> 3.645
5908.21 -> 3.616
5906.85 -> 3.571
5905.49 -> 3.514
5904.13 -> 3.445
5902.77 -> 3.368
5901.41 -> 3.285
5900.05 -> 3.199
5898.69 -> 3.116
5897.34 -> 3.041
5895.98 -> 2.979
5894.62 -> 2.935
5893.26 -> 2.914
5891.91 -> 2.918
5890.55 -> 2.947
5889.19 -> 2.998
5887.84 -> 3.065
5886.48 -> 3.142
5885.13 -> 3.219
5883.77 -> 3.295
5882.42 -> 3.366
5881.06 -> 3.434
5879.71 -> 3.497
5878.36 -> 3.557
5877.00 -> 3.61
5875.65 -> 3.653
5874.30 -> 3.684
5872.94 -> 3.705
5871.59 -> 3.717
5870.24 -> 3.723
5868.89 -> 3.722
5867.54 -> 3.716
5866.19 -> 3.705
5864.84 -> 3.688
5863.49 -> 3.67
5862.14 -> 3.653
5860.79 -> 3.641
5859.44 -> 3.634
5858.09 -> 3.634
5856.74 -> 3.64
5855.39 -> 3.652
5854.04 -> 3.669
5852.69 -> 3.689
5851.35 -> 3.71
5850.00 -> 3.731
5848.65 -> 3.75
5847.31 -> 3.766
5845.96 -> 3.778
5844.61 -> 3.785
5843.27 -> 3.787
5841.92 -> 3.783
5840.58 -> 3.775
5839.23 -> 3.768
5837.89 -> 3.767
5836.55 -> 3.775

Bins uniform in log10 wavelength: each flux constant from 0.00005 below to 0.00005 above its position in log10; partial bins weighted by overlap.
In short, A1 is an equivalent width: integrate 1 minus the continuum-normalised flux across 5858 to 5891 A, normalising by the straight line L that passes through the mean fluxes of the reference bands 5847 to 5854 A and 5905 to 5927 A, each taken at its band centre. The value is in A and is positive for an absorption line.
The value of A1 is 1.70 A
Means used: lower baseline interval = 3.72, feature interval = 3.51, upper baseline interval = 3.65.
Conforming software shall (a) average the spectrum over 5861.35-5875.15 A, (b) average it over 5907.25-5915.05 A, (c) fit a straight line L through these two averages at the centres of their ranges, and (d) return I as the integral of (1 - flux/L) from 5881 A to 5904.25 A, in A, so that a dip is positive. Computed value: 3.4 A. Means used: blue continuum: 3.7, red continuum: 3.64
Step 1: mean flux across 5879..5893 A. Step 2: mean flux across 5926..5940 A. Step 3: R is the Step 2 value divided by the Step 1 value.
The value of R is 1.17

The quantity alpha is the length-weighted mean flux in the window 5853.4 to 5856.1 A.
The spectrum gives 3.66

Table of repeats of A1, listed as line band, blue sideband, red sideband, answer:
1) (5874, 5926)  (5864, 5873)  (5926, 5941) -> 4.3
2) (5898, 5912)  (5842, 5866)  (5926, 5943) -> 1.0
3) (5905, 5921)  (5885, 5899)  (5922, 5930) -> -0.8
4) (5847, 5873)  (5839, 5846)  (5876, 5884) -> -0.4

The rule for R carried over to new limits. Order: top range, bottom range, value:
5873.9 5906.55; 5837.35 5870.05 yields 0.88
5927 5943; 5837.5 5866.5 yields 1.00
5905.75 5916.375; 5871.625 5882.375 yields 1.01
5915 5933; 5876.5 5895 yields 1.15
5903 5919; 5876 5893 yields 1.11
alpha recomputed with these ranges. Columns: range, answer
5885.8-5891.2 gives 3.04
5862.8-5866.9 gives 3.69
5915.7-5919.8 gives 3.63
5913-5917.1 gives 3.64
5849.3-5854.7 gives 3.7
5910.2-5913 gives 3.67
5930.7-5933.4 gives 3.7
